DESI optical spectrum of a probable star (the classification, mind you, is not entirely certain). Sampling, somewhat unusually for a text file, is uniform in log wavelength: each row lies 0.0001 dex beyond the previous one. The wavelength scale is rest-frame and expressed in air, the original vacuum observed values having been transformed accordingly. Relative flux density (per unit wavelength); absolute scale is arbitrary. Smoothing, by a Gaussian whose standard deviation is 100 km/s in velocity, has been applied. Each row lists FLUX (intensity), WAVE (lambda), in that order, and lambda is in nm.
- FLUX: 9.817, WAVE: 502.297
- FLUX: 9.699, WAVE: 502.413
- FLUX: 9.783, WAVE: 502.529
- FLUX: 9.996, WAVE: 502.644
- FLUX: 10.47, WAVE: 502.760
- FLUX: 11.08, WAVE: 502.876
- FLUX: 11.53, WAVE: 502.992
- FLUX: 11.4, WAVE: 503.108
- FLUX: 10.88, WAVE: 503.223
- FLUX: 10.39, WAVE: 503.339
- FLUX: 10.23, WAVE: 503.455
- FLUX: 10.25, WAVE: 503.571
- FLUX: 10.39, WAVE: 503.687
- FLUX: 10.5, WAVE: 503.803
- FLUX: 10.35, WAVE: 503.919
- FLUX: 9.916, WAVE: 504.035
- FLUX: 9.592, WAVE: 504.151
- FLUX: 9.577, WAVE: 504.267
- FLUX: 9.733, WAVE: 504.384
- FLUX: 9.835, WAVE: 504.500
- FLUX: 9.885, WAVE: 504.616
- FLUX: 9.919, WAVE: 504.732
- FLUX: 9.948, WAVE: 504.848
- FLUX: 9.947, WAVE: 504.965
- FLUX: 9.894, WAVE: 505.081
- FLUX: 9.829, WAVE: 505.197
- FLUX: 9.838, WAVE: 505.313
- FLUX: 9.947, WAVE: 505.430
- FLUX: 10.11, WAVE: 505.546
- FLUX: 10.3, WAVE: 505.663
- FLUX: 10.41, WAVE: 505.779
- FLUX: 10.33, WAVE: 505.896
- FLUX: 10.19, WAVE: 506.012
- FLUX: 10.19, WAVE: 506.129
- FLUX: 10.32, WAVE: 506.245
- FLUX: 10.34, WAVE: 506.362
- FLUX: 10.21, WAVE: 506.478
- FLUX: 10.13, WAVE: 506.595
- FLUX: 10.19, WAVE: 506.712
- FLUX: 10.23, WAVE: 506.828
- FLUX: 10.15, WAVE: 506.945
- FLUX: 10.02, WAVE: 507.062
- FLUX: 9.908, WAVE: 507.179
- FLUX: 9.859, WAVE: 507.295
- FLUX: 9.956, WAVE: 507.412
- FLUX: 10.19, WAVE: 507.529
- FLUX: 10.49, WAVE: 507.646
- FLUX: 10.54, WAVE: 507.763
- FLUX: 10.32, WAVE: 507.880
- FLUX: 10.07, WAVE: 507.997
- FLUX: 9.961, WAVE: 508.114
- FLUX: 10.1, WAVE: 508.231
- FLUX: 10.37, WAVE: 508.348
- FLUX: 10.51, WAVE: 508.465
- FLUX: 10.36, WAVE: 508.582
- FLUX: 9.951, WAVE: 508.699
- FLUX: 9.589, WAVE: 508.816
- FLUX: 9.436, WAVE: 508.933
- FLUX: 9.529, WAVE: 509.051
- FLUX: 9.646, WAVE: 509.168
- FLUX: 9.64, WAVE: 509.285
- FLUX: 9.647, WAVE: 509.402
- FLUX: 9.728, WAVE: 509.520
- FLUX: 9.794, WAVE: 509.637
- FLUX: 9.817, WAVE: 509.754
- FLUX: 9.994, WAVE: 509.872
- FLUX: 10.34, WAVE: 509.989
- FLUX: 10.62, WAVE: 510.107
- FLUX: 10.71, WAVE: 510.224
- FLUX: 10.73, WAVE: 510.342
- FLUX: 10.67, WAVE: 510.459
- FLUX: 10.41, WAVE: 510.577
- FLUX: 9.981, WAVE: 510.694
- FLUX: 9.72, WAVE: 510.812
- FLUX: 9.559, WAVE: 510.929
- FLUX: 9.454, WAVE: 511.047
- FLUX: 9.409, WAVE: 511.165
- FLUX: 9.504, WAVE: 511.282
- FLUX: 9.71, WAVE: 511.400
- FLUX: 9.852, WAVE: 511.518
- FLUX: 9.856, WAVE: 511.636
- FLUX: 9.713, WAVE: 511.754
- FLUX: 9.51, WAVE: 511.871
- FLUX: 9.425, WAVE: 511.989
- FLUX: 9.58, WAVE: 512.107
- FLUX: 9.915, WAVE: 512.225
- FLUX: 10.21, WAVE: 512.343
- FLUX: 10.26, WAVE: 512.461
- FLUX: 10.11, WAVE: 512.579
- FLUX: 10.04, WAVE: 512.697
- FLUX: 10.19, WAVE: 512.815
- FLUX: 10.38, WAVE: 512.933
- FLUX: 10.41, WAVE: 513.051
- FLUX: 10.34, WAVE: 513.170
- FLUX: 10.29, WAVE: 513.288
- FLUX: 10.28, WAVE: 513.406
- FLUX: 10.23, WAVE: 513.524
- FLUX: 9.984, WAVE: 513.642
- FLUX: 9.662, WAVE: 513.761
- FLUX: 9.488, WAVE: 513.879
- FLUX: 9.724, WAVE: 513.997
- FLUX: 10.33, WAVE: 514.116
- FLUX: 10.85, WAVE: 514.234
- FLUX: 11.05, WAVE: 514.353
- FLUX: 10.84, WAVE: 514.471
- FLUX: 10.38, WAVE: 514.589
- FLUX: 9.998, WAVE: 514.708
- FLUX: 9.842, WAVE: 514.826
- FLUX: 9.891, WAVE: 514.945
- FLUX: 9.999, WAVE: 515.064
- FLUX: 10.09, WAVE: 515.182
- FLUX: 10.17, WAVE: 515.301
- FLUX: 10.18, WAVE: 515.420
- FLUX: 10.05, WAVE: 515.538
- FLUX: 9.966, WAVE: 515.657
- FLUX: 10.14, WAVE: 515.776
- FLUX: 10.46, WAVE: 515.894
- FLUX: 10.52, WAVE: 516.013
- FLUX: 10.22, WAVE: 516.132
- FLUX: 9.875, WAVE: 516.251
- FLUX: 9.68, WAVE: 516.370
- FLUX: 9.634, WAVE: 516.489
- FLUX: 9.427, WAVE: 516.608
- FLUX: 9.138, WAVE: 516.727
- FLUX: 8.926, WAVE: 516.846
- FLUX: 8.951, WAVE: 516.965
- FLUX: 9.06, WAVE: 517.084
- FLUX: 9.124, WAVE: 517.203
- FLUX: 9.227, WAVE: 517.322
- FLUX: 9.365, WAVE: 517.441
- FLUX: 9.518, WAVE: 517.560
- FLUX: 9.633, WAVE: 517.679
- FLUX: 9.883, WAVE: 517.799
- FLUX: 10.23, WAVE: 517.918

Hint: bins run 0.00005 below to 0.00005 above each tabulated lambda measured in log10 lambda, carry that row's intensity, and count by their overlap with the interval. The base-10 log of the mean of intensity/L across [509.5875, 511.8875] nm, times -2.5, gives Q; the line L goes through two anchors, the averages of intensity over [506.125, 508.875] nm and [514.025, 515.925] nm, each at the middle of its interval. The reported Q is 0.02 mag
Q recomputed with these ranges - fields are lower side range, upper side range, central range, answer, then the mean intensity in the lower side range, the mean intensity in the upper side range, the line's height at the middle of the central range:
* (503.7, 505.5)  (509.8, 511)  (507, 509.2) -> 0.01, 9.93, 10.3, 10.1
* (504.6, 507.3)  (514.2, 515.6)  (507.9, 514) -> 0.02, 10.1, 10.3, 10.2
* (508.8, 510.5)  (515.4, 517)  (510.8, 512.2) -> 0.04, 10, 9.8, 9.94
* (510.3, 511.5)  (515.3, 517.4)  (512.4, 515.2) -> -0.04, 9.9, 9.69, 9.79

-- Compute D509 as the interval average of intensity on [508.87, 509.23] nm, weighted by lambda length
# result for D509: 9.53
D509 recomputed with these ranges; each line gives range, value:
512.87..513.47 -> 10.3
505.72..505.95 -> 10.4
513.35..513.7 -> 10.2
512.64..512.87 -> 10.1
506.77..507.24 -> 10.1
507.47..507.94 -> 10.4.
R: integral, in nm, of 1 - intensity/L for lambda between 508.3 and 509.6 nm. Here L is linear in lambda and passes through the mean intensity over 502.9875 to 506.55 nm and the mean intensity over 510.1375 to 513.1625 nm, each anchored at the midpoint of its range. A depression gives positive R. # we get 0.03 nm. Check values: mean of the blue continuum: 10.2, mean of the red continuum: 9.98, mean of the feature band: 9.85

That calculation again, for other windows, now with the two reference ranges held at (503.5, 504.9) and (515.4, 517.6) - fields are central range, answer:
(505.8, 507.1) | -0.038 nm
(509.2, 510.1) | -0.004 nm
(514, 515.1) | -0.071 nm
